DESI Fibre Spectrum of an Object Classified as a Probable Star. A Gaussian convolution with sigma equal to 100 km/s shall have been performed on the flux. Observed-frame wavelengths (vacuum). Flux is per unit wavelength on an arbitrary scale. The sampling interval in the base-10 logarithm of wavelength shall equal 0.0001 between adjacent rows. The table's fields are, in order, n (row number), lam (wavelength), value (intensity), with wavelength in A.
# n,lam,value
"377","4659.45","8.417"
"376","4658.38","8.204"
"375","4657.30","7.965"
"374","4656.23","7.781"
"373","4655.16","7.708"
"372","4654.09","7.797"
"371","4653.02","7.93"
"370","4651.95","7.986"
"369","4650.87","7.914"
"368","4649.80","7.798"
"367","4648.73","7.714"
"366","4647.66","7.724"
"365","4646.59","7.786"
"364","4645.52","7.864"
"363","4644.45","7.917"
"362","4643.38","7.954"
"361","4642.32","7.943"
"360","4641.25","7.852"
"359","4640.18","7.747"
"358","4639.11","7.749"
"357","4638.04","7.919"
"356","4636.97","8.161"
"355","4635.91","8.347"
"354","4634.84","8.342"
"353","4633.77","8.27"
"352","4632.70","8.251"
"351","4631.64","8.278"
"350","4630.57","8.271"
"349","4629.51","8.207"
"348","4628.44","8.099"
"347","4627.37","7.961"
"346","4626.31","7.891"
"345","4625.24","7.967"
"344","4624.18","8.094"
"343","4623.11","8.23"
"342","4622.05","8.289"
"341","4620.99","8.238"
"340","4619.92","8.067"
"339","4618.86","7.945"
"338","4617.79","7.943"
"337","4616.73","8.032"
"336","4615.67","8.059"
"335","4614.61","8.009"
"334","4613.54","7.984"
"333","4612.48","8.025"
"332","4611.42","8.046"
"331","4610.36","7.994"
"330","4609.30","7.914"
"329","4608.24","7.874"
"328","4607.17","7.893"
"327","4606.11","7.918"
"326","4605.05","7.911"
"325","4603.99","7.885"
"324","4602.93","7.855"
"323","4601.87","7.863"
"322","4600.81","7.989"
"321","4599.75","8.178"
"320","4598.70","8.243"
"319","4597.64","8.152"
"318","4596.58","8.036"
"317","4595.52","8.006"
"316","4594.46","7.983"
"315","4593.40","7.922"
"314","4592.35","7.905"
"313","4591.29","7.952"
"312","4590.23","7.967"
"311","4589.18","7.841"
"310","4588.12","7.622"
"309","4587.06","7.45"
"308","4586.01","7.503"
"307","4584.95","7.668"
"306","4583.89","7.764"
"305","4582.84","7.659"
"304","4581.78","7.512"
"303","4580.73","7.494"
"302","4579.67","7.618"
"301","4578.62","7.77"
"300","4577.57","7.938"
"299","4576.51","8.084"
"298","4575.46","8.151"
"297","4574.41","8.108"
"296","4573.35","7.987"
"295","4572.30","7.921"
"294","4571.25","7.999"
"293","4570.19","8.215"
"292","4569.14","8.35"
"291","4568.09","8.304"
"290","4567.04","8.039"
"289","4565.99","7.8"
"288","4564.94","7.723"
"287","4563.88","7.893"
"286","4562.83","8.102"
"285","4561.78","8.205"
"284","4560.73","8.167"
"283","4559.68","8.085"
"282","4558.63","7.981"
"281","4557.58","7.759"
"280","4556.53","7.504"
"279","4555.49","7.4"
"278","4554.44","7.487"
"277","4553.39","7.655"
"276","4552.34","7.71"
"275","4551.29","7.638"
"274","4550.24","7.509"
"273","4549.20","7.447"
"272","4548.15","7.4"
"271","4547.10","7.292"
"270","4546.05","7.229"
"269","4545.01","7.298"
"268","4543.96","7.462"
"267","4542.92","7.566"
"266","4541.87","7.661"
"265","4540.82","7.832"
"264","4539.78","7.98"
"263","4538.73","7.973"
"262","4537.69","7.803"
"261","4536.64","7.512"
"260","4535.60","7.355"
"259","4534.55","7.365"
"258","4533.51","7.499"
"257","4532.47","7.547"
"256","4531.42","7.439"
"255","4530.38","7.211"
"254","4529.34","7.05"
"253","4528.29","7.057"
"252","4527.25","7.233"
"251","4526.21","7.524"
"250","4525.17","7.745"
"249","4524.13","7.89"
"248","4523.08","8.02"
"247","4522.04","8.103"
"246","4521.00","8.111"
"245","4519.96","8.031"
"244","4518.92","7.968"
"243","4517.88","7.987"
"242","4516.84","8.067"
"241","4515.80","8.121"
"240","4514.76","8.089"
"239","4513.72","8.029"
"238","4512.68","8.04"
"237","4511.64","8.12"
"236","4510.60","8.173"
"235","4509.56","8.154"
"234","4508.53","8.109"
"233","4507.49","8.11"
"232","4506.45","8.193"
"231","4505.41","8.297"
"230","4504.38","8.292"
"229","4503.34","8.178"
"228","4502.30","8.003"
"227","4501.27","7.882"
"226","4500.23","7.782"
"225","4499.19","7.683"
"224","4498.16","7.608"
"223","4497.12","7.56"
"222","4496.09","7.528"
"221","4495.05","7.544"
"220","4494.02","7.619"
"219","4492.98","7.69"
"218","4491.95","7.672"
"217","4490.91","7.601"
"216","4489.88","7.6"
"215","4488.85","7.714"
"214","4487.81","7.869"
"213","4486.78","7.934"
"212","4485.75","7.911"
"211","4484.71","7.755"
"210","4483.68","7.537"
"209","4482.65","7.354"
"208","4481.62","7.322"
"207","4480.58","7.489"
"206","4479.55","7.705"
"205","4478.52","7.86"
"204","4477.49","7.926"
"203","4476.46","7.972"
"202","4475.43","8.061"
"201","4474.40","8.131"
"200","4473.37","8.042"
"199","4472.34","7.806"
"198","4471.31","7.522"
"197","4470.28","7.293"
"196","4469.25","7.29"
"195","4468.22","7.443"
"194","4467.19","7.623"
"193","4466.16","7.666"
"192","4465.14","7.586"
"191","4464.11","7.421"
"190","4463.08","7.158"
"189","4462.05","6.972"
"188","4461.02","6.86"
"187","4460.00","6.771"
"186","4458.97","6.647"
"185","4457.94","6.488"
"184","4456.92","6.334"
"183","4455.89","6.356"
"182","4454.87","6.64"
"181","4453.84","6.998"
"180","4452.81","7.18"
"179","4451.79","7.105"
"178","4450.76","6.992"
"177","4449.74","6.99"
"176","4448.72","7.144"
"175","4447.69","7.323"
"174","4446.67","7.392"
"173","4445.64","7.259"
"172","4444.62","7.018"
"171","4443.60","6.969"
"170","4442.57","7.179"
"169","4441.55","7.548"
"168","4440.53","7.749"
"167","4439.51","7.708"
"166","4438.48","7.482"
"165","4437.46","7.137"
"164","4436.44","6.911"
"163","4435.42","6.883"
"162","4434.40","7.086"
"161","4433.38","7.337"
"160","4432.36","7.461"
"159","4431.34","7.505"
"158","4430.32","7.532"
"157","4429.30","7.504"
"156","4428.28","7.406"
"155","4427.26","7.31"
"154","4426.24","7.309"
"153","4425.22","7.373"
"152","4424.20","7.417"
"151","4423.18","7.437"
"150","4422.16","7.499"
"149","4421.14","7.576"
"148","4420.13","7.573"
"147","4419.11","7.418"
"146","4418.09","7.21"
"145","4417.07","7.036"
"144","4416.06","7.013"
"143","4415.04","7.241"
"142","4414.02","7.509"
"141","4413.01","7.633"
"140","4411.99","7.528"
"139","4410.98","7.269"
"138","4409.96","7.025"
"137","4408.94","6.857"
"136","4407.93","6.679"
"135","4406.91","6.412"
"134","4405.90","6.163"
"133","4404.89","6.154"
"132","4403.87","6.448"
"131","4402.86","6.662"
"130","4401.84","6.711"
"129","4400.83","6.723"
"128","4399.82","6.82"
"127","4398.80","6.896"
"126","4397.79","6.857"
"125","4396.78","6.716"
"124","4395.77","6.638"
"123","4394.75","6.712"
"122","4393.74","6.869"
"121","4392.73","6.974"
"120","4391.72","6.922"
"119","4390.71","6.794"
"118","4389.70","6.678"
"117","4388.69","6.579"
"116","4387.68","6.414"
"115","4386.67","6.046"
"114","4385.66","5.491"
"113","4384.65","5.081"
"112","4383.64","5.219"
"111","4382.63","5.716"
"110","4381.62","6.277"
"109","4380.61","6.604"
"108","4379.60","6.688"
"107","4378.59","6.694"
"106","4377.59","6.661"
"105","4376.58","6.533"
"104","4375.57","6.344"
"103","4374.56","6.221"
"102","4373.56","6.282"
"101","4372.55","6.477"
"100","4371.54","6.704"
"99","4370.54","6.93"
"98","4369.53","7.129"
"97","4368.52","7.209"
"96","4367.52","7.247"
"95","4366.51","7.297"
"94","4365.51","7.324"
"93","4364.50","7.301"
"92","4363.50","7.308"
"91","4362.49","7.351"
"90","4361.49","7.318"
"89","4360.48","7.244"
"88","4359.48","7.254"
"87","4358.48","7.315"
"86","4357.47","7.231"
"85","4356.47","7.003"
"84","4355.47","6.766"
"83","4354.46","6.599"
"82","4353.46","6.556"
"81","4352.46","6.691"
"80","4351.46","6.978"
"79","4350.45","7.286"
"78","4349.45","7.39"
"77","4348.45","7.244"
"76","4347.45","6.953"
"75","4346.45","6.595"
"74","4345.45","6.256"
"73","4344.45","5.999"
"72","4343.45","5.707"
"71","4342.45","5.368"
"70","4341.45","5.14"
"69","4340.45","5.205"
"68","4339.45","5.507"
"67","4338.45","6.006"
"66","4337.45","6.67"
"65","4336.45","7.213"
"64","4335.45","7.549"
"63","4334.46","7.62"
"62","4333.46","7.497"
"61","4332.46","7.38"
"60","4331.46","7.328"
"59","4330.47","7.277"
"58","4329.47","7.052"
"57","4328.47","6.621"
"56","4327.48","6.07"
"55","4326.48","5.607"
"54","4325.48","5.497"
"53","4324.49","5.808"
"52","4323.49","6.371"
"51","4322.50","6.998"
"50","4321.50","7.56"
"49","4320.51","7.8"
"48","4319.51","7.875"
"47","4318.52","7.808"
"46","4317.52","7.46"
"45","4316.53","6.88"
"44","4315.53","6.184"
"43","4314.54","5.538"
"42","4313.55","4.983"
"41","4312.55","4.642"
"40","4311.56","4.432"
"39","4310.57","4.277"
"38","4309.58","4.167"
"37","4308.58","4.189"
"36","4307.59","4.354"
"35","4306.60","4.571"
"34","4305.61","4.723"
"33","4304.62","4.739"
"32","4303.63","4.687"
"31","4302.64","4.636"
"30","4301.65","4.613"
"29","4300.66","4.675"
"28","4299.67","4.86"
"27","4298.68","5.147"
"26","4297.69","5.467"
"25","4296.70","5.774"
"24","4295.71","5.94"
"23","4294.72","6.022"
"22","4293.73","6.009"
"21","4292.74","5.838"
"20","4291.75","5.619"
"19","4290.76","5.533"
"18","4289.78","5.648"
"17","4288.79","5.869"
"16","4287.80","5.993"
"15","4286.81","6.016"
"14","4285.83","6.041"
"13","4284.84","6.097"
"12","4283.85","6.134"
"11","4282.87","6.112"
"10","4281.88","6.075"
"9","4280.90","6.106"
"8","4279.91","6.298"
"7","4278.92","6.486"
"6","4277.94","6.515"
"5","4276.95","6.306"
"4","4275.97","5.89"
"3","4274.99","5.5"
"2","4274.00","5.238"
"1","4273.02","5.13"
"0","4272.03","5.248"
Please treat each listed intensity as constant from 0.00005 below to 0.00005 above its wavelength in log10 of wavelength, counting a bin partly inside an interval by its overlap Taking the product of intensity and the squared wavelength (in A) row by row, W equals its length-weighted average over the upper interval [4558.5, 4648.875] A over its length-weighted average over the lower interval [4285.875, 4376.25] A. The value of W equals 1.4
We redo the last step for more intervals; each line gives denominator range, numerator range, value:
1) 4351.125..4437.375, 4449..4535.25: 1.15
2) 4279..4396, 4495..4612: 1.37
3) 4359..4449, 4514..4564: 1.17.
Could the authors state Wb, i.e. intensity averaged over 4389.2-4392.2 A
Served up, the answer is 6.8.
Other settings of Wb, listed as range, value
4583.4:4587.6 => 7.58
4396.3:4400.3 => 6.82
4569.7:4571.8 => 8.08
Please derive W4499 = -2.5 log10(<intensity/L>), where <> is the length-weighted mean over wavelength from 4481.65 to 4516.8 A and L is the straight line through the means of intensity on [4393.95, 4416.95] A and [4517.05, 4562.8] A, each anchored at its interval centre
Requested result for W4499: -0.06 mag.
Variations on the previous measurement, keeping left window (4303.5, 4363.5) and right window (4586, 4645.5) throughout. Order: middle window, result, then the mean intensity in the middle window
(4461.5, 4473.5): -0.05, 7.46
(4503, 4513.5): -0.11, 8.16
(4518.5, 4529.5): -0.04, 7.72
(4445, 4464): 0.02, 6.93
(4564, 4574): -0.04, 8.03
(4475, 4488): -0.08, 7.74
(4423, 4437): -0.06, 7.32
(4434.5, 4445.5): -0.04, 7.26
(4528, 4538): 0.02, 7.38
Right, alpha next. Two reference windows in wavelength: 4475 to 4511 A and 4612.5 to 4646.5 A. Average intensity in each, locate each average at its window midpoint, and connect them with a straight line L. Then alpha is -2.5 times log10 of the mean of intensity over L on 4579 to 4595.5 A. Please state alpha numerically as 0.035 mag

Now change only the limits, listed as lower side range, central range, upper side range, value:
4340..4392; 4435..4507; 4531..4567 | -0.04 mag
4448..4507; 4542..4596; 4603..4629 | 0.01 mag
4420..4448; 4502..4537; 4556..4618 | -0.02 mag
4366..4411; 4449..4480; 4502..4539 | 0.00 mag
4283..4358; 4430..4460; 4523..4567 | -0.03 mag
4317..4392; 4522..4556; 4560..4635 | 0.02 mag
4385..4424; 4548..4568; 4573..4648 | -0.01 mag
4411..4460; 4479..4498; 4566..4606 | -0.02 mag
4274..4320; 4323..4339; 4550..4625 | -0.14 mag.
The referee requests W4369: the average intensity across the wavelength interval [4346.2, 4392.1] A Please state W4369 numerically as 6.74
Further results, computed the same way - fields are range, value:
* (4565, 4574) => 8.06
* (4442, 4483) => 7.28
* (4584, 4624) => 7.95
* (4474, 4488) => 7.77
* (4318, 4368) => 6.82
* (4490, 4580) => 7.8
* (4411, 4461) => 7.21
